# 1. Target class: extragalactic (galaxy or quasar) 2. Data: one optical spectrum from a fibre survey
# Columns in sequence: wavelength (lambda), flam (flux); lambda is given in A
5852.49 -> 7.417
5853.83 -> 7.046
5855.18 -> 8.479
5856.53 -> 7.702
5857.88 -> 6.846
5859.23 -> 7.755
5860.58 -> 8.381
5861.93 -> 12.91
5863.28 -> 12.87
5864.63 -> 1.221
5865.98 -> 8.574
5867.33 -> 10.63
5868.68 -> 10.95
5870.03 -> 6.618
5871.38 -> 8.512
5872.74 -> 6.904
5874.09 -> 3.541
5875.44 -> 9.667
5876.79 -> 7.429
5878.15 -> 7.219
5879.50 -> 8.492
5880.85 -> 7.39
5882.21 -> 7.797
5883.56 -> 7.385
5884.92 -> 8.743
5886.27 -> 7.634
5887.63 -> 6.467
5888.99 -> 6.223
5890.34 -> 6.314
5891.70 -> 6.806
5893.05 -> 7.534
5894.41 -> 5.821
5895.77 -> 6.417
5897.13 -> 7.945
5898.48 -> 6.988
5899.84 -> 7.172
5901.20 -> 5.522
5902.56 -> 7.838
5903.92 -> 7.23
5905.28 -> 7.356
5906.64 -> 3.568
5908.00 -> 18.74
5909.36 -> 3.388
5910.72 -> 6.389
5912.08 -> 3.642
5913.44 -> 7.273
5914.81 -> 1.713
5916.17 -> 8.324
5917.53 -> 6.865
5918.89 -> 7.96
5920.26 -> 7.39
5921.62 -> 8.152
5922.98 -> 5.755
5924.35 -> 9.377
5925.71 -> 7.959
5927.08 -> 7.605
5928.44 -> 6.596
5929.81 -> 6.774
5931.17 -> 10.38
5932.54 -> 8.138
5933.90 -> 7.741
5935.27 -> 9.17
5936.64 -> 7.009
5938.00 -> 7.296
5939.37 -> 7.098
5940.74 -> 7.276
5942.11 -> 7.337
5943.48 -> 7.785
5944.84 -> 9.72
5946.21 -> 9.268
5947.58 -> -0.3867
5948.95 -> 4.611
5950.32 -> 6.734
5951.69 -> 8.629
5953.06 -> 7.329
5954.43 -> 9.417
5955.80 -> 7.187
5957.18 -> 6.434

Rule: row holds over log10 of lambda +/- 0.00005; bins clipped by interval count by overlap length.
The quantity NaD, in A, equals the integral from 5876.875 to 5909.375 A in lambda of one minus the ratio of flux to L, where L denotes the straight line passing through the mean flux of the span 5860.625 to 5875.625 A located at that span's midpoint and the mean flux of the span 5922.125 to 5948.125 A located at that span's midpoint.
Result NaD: 2.5 A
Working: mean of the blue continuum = 8.36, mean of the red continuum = 7.52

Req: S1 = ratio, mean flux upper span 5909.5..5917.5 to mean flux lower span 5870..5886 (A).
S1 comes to 0.7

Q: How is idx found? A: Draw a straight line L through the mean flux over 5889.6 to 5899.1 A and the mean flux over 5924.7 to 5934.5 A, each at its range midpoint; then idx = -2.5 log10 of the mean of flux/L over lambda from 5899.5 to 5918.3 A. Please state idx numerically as 0.08 mag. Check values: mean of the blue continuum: 6.83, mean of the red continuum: 7.94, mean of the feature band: 6.79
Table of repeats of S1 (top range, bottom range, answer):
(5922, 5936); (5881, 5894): 1.11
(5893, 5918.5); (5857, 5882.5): 0.84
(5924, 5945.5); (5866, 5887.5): 1.00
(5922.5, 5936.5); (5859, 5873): 0.91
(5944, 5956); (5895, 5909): 0.90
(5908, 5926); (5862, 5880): 0.86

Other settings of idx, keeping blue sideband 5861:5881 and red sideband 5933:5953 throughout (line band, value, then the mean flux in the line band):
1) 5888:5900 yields 0.16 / 6.78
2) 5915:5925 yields 0.01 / 7.39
